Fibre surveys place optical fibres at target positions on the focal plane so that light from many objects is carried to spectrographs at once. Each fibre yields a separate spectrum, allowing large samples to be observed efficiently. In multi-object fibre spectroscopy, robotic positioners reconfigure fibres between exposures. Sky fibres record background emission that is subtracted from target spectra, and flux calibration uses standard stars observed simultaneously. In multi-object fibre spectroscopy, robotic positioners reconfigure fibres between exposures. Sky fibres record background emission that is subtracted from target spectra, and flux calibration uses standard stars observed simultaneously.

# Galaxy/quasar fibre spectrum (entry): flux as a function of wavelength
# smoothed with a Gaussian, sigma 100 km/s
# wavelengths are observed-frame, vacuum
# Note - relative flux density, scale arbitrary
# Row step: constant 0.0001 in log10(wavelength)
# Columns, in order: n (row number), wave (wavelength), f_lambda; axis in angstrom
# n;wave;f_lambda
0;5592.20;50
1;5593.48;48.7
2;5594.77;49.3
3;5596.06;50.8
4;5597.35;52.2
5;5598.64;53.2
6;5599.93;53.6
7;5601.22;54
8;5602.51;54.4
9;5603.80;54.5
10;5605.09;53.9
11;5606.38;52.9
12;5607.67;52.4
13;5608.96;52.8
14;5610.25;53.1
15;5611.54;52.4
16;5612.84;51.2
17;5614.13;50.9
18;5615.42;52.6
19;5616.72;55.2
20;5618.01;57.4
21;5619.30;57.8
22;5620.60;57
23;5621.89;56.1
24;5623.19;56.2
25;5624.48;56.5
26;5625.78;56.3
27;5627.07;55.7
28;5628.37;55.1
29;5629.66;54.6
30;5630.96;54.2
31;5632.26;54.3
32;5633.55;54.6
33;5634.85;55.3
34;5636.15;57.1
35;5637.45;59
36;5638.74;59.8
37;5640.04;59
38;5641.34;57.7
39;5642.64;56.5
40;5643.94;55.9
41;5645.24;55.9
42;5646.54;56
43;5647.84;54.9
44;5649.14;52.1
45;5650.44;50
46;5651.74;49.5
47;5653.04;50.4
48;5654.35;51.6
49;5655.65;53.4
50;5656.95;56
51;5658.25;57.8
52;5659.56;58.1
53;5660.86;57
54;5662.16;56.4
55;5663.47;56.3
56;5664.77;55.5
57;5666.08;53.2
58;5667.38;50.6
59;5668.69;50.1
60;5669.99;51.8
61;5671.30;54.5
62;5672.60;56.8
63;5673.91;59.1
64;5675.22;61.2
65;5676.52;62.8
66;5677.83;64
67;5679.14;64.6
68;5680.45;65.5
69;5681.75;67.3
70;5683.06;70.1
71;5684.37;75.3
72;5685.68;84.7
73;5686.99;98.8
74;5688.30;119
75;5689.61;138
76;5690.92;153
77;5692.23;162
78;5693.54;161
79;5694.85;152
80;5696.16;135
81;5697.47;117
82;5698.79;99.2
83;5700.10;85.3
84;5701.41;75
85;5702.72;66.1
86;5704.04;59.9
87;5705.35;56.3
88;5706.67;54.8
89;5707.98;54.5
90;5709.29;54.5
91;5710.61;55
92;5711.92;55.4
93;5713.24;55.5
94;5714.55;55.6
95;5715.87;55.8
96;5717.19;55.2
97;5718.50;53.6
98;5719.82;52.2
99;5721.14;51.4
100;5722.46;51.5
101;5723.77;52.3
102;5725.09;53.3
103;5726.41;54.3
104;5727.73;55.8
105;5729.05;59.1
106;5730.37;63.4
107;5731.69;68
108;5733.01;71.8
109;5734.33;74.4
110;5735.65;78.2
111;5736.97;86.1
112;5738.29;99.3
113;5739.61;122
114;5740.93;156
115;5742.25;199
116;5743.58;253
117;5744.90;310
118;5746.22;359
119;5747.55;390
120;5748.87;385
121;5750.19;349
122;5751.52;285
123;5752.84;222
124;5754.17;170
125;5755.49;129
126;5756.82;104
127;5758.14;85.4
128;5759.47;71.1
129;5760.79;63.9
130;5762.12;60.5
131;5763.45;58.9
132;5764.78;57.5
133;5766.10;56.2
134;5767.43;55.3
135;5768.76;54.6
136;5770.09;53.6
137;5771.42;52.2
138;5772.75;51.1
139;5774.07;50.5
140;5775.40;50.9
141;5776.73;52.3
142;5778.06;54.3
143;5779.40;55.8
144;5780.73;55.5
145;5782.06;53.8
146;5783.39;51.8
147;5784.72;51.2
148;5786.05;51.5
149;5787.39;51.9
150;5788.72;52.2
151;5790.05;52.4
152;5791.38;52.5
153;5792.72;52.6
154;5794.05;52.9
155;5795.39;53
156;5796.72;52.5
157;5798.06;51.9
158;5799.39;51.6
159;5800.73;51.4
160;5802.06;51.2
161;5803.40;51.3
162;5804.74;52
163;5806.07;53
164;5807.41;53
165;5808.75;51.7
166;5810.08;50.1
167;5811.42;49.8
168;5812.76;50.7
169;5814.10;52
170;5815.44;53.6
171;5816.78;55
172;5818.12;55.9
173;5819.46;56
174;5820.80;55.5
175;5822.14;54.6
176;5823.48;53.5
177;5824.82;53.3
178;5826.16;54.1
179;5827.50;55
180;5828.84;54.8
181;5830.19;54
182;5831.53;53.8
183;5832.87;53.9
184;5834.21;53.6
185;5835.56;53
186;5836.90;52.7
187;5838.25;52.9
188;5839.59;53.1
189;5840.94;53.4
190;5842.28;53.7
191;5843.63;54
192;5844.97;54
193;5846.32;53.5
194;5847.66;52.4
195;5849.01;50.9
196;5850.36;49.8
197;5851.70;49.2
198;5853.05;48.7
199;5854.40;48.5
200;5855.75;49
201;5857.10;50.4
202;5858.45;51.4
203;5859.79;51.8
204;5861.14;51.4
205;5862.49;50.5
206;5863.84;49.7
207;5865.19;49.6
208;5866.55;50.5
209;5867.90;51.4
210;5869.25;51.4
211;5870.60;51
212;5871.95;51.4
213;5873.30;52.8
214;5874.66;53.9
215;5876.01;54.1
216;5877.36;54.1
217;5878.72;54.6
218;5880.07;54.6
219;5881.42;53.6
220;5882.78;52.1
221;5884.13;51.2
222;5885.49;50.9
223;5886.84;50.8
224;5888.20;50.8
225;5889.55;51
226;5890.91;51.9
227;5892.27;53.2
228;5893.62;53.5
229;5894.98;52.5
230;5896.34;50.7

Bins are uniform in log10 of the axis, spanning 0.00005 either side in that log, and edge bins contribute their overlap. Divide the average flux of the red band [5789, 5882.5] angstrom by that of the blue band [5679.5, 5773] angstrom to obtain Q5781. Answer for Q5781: 0.5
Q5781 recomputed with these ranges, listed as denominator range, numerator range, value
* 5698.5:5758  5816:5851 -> 0.45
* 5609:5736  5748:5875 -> 1.02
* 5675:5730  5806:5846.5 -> 0.69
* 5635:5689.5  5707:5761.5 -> 2.03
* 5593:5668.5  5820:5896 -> 0.96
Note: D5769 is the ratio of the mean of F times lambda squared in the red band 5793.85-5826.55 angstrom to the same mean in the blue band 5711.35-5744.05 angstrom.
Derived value 0.67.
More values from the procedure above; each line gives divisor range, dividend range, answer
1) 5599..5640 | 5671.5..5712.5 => 1.61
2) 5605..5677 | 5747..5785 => 2.10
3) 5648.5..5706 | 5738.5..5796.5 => 1.56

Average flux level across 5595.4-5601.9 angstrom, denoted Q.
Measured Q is 52.7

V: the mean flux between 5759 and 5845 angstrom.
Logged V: 53.7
